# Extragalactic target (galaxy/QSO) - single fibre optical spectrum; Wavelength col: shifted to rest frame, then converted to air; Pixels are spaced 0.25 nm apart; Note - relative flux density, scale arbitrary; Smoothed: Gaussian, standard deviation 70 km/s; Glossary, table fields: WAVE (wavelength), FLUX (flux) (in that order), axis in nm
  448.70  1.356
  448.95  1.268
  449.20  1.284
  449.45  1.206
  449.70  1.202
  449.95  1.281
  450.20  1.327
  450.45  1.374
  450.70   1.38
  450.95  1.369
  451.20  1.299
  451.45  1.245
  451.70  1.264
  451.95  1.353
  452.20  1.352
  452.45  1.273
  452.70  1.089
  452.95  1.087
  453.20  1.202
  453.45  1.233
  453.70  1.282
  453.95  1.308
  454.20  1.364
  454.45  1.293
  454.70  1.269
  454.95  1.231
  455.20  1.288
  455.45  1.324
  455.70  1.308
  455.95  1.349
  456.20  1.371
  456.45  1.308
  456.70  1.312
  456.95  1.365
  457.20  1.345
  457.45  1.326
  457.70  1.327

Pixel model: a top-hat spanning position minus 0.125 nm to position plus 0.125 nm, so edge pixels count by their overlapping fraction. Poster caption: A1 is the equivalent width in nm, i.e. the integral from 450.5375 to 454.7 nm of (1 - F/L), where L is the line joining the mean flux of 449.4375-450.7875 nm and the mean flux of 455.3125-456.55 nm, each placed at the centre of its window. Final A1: 0.12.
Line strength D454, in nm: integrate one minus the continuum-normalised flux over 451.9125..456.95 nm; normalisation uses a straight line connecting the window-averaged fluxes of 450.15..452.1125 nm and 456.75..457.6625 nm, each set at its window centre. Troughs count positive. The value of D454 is 0.203 nm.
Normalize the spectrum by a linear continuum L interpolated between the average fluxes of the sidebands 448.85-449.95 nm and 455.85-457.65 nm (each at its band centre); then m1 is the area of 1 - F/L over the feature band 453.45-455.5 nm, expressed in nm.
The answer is 0.03 nm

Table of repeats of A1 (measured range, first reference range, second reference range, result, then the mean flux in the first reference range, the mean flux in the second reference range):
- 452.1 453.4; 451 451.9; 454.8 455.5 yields 0.08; 1.28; 1.28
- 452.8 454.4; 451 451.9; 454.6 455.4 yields 0.04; 1.28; 1.27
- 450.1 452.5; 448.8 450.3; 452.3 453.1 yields -0.24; 1.26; 1.16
